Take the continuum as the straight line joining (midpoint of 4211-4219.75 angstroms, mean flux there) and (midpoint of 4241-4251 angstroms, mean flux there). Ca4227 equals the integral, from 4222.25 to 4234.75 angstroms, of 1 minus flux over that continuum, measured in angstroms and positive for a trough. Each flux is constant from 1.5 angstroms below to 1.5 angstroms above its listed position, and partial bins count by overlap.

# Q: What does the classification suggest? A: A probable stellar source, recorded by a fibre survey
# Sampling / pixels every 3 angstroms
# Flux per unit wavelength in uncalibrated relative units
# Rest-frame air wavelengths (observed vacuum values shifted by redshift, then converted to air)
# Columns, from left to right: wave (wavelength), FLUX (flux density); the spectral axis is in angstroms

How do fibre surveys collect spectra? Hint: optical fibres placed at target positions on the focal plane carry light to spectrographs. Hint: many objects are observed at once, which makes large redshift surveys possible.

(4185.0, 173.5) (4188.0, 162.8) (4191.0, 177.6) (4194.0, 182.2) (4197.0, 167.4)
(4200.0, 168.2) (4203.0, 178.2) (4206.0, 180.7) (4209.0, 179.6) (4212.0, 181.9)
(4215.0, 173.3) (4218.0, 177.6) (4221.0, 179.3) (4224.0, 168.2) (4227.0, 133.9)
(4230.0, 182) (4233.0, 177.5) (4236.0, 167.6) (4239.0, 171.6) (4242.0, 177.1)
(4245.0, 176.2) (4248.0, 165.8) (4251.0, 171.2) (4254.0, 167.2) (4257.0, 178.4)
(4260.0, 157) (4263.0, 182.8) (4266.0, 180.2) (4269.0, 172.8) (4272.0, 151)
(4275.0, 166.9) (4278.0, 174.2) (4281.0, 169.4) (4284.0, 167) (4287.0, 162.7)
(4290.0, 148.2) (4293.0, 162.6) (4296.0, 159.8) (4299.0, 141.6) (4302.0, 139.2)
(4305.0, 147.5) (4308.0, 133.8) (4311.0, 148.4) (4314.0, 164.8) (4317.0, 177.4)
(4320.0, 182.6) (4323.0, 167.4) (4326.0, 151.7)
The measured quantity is 0.7 angstroms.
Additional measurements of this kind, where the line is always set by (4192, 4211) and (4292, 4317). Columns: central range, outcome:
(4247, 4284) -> -2.1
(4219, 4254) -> -0.5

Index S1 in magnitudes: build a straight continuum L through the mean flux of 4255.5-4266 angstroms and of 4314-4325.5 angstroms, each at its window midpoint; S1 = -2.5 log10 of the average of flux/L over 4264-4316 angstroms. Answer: 0.09 mag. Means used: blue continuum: 174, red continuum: 172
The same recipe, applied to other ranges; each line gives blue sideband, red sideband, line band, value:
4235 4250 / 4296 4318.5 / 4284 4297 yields -0.020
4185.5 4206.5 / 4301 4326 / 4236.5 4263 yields -0.031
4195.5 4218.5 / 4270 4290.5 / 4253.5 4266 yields -0.036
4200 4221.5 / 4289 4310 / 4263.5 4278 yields -0.080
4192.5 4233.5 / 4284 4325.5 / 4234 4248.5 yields -0.025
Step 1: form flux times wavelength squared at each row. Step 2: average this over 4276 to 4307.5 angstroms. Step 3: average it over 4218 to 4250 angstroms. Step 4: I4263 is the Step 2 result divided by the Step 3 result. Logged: 0.94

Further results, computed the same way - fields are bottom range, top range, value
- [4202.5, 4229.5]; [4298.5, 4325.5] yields 0.95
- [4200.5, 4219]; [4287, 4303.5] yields 0.89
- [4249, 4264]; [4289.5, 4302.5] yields 0.90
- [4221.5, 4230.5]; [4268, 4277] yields 1.04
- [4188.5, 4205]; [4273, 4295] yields 0.98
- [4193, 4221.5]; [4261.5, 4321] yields 0.95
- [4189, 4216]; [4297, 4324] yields 0.93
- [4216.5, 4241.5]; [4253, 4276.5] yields 1.01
